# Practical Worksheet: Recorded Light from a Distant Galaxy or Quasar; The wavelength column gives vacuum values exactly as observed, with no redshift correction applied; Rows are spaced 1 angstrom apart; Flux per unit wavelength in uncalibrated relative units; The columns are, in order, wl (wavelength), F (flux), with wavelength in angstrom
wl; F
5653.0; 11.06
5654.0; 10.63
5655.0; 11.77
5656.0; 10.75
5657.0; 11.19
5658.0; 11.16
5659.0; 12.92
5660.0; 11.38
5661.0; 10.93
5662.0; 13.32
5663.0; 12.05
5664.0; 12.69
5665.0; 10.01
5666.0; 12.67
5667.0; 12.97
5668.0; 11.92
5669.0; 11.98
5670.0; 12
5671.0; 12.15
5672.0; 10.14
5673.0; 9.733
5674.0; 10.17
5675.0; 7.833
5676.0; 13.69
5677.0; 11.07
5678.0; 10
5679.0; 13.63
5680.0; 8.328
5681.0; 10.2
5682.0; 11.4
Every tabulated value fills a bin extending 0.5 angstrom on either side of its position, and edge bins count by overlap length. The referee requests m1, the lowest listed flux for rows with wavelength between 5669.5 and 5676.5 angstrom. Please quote 7.833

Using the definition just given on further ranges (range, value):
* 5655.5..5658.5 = 10.75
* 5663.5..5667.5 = 10.01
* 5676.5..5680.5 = 8.328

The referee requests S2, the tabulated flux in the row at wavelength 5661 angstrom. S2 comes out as 10.93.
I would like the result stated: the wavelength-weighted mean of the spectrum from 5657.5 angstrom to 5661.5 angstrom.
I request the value 11.6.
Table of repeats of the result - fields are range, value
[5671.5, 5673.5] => 9.94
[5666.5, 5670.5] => 12.2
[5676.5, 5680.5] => 10.8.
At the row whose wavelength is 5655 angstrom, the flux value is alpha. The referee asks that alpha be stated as 11.77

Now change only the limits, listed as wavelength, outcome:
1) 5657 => 11.19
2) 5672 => 10.14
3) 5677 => 11.07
